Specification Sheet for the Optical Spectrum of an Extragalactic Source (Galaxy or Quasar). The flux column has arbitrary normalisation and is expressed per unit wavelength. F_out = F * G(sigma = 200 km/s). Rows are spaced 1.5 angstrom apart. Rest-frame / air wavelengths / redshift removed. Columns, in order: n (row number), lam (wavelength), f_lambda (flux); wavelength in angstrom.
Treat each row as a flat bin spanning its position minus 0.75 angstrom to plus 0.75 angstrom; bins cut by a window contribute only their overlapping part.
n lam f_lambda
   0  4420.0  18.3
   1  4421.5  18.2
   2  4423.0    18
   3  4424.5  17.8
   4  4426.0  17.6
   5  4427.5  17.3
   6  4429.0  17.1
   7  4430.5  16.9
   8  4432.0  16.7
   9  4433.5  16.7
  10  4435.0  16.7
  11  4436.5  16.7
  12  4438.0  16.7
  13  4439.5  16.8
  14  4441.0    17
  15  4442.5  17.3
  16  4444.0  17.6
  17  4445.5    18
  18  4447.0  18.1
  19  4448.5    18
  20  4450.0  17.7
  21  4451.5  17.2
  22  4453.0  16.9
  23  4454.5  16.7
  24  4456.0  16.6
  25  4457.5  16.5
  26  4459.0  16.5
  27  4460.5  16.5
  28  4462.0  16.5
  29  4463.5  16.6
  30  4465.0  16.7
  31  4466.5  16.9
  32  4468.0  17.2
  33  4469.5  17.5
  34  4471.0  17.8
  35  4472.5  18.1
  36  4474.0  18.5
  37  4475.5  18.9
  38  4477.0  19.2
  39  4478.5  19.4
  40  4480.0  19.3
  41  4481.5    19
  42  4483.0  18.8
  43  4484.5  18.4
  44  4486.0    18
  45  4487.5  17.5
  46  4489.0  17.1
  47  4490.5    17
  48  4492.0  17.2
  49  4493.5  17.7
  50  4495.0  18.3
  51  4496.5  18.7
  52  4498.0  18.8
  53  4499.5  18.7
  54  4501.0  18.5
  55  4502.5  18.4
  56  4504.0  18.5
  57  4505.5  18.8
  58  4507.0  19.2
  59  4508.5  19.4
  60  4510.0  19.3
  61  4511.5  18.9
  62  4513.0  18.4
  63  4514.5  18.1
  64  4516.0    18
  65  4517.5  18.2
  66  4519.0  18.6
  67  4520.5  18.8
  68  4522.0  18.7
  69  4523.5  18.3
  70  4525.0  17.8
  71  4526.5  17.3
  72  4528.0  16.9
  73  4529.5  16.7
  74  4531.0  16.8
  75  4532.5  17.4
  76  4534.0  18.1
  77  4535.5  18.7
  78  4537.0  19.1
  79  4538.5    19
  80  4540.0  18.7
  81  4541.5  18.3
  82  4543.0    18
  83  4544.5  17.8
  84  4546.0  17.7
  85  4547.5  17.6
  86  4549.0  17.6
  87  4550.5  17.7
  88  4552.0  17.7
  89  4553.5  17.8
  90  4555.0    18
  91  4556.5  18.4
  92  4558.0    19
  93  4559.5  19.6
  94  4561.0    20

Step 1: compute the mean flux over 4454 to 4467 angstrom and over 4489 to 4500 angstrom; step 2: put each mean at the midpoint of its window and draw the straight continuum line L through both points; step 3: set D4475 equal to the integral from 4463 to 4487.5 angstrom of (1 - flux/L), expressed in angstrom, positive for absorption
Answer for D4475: -1.3 angstrom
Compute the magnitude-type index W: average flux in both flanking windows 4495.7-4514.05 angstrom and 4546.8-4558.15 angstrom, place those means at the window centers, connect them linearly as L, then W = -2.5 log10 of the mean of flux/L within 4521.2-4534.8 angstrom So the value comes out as 0.05 mag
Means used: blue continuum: 18.8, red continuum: 17.9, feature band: 17.6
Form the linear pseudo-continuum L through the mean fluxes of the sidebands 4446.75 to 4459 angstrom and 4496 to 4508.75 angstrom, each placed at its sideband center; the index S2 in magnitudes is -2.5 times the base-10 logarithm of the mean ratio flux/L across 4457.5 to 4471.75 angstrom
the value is 0.04 mag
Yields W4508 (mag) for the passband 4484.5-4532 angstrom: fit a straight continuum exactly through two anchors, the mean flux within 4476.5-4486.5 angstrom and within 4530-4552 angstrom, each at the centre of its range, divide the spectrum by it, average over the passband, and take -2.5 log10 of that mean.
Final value 0.020 mag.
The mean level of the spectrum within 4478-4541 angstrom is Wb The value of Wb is 18.3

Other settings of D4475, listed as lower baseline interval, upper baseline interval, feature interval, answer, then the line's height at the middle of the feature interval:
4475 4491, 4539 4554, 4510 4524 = -0.3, 18.2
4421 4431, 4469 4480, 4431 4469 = 2.2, 18.1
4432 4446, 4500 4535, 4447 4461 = 0.2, 17.3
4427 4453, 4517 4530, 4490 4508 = -0.6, 17.7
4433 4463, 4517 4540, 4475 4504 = -1.3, 17.6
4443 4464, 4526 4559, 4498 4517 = -1.2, 17.6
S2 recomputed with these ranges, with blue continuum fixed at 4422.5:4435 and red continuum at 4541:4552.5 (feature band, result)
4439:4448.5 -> -0.015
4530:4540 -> -0.027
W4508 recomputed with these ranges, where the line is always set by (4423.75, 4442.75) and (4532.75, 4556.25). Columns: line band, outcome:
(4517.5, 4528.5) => -0.01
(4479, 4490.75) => -0.04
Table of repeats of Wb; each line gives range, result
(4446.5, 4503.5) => 17.8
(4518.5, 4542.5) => 18.1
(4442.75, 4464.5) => 17.1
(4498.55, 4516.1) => 18.7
